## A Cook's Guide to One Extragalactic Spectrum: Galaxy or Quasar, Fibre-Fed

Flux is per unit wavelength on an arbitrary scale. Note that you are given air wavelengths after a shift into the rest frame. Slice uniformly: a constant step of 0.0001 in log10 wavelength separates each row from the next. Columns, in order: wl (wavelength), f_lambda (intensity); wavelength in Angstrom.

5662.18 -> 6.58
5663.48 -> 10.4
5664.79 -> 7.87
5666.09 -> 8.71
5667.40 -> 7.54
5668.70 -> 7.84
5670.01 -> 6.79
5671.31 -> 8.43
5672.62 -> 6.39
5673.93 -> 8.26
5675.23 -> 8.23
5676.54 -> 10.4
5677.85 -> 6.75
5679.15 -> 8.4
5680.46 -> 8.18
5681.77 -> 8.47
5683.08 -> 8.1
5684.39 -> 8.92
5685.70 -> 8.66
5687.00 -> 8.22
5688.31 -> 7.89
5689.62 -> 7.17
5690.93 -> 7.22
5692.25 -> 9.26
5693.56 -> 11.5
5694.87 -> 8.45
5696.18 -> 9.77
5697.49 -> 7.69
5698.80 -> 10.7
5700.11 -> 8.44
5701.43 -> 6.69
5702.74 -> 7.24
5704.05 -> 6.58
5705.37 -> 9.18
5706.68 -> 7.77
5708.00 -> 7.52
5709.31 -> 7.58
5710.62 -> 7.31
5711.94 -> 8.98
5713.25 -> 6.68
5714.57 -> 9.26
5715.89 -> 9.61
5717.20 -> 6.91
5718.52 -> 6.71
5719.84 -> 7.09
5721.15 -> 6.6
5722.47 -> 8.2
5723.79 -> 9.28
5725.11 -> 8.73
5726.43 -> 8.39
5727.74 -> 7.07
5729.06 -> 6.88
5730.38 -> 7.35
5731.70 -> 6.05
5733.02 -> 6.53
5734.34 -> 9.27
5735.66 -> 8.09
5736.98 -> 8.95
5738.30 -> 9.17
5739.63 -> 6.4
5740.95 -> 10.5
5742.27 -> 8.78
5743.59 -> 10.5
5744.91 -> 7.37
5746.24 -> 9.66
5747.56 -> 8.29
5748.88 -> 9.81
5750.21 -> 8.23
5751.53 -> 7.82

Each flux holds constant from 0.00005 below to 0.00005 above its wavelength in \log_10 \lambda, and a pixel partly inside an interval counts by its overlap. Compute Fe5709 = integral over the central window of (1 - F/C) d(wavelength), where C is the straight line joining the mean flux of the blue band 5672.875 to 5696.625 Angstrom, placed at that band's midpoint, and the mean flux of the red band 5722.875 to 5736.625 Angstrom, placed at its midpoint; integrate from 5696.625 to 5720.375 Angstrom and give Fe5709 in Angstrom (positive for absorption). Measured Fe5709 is 0.7 Angstrom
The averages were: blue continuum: 8.5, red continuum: 7.8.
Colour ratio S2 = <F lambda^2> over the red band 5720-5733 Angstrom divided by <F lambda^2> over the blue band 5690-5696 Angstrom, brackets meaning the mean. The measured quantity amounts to 0.8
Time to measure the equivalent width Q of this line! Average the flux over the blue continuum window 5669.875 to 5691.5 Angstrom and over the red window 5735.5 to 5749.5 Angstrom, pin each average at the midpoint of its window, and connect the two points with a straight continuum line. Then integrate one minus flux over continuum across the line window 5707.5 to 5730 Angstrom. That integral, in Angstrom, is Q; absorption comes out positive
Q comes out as 2.0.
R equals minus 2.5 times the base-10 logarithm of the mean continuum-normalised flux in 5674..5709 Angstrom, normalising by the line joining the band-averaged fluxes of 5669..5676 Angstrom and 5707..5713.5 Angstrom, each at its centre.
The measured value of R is -0.091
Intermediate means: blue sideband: 7.67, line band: 8.35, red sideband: 7.69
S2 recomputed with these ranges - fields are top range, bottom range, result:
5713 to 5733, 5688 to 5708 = 0.92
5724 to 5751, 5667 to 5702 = 1.02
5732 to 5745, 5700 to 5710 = 1.14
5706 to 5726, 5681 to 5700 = 0.91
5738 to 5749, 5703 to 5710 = 1.17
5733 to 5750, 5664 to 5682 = 1.12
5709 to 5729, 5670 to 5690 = 0.98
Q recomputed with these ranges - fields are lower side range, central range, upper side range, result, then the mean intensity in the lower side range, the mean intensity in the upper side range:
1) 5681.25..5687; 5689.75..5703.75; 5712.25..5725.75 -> -0.47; 8.51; 7.93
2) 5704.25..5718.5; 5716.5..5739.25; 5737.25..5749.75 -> 2.03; 7.97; 8.93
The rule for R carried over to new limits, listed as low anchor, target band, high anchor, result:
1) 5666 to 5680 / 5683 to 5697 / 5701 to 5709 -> -0.13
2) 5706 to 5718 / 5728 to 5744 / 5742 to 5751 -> 0.07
